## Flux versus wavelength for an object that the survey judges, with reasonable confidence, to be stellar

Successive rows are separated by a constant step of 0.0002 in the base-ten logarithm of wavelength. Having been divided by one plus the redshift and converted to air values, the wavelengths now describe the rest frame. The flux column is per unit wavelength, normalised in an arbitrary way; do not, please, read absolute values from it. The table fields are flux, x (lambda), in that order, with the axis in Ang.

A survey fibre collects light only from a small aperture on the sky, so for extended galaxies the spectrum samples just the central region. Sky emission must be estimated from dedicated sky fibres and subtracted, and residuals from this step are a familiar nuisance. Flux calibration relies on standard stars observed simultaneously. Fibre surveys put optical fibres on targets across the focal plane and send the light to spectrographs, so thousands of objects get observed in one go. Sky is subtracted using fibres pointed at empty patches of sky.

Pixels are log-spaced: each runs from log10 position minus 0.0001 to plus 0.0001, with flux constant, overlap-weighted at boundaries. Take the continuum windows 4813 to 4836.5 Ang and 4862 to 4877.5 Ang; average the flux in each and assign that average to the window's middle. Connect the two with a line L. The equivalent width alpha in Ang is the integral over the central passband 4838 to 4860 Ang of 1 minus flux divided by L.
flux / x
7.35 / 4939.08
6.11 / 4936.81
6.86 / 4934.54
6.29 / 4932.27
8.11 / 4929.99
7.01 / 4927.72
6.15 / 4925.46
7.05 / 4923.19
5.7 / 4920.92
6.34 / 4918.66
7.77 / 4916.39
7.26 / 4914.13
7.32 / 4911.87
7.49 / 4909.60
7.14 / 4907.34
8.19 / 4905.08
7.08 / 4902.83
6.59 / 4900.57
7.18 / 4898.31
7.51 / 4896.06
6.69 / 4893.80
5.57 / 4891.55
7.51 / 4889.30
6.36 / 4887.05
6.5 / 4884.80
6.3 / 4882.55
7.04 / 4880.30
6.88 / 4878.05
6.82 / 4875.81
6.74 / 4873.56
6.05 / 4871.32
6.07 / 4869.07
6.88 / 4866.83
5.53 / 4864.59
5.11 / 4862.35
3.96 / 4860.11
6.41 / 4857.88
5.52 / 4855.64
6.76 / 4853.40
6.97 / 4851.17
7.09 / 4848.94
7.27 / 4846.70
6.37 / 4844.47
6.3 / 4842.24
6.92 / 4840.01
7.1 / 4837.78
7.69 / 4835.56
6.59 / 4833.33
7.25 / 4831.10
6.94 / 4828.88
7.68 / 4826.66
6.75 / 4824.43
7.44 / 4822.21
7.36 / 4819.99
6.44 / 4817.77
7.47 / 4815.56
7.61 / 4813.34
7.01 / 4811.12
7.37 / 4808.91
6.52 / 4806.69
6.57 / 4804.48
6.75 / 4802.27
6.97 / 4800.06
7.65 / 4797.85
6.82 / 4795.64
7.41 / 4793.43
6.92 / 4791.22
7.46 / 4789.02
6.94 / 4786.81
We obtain 0.5 Ang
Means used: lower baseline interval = 7.18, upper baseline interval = 6.25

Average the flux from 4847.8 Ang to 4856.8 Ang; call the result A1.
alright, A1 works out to 6.58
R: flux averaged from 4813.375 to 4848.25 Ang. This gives 7.06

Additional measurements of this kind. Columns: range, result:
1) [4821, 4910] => 6.7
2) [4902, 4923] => 7.14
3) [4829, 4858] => 6.8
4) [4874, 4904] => 6.77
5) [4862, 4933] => 6.78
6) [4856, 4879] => 6.02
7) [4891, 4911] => 7.09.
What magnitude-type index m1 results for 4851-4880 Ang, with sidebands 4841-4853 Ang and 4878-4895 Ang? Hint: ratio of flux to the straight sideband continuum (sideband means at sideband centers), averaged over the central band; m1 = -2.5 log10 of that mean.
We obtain 0.10 mag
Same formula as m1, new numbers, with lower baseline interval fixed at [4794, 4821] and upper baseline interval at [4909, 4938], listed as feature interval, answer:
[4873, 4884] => 0.031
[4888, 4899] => 0.007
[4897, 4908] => -0.053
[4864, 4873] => 0.124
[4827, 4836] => -0.017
